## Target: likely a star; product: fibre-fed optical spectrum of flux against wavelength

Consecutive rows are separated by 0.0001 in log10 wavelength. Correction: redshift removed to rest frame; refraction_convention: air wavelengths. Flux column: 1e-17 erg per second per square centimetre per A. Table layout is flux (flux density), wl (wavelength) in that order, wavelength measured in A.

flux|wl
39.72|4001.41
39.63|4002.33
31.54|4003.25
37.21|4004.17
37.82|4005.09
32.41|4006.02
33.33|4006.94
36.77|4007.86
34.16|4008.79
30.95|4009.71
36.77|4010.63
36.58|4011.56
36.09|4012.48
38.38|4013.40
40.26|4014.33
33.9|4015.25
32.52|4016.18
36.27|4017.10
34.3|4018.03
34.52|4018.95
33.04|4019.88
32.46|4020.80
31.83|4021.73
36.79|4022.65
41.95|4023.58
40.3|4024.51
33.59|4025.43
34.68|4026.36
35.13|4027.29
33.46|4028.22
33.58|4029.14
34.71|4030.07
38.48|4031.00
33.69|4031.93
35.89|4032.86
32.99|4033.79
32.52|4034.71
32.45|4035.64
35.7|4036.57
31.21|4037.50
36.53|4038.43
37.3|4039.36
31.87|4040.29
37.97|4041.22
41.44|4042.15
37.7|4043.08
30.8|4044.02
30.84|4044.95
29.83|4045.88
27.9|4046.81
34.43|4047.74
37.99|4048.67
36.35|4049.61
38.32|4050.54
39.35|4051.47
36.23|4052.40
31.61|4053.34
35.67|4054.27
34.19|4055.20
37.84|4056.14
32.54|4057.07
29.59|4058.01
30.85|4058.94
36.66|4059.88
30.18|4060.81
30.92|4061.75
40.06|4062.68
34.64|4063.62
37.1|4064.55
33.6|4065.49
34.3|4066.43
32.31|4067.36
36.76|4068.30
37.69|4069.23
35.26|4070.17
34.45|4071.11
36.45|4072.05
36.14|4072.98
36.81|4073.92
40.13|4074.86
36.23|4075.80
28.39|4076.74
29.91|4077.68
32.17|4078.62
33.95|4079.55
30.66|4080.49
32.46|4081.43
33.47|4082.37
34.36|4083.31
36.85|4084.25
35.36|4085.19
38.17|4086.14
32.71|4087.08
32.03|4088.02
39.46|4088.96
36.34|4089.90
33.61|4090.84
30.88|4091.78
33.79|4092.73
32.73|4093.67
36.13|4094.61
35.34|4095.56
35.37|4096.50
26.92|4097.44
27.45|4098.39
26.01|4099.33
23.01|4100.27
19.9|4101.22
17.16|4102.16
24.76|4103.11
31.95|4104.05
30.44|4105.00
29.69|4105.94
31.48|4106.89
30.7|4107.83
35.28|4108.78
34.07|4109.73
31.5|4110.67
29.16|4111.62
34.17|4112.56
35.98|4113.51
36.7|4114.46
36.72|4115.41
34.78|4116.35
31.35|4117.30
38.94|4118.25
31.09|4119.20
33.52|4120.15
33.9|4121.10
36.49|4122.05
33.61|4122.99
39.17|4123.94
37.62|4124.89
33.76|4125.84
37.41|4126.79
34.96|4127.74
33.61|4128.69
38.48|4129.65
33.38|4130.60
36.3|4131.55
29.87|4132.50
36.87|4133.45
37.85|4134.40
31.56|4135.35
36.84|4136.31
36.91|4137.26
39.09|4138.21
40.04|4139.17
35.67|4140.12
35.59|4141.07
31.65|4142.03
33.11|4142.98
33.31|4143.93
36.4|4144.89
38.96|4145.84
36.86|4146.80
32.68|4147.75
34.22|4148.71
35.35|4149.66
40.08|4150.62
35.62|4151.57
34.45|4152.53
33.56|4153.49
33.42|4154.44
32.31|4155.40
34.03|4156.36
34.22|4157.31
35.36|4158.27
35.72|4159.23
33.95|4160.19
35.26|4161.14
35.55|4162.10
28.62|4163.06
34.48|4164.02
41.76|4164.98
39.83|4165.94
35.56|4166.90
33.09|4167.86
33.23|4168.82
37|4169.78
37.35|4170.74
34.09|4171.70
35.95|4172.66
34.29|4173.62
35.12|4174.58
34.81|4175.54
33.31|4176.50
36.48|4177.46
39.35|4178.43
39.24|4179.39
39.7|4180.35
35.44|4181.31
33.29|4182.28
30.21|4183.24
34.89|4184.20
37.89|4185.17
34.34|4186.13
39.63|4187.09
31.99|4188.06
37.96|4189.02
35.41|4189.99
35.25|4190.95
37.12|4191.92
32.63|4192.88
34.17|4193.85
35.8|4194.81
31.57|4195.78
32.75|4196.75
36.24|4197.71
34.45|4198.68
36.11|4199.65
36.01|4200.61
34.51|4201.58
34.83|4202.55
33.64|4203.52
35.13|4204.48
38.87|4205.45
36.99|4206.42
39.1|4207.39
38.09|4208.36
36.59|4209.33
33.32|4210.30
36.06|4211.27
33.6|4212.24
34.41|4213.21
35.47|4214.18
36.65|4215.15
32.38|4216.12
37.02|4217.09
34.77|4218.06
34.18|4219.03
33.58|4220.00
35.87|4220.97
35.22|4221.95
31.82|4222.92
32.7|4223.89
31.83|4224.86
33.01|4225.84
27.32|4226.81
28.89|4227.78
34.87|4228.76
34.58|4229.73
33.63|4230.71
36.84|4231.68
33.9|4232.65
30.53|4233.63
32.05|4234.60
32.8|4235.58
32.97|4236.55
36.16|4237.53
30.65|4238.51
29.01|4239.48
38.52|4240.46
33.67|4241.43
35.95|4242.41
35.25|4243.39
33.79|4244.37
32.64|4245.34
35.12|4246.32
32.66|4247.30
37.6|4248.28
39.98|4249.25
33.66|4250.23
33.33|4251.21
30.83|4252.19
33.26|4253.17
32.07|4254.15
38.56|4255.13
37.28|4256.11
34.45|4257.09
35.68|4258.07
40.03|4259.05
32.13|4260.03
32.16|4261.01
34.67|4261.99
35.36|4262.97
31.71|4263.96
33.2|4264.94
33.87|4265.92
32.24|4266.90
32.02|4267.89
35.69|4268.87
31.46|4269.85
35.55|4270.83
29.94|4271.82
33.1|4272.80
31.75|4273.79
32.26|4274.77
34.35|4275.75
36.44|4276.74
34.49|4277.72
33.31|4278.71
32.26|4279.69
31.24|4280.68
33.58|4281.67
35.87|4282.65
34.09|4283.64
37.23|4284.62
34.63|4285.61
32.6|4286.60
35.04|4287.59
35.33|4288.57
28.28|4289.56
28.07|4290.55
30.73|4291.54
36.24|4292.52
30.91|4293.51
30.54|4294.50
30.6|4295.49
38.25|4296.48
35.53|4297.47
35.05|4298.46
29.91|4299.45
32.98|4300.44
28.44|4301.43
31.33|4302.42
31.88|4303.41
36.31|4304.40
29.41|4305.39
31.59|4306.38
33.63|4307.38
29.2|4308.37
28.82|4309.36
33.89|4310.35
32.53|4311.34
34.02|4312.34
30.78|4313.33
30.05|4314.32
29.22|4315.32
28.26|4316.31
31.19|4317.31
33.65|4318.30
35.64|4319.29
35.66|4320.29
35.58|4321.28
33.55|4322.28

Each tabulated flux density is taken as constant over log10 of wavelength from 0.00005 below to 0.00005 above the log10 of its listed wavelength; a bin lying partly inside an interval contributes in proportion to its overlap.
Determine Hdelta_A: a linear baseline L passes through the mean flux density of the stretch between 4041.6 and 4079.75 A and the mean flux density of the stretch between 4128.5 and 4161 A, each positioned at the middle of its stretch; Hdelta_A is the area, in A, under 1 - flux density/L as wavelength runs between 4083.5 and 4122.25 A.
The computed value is 3.0 A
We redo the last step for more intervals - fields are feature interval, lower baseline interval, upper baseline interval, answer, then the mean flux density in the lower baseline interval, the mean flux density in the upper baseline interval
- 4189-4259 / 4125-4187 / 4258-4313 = -0.7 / 35.4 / 33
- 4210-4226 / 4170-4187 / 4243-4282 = 0.3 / 35.8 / 34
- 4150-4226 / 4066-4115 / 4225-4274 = -4.3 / 32.6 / 33.7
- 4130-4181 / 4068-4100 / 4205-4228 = -1.8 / 33.9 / 34.5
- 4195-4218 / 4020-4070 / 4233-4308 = -1.0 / 34.8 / 33.5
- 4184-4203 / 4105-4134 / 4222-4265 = -0.6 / 34.3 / 33.8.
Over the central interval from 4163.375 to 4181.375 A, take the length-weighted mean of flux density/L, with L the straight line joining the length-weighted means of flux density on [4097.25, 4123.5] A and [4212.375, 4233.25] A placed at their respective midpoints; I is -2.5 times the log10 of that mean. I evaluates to -0.119 mag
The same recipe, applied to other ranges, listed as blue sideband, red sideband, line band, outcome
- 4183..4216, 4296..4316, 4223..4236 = 0.06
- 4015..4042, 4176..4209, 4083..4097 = 0.01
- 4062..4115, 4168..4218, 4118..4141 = -0.06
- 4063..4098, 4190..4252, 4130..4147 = -0.04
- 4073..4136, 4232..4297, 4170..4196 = -0.07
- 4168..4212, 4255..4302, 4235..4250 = 0.00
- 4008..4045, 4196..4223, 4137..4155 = -0.01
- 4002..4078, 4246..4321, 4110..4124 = 0.00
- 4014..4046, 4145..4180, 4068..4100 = 0.04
